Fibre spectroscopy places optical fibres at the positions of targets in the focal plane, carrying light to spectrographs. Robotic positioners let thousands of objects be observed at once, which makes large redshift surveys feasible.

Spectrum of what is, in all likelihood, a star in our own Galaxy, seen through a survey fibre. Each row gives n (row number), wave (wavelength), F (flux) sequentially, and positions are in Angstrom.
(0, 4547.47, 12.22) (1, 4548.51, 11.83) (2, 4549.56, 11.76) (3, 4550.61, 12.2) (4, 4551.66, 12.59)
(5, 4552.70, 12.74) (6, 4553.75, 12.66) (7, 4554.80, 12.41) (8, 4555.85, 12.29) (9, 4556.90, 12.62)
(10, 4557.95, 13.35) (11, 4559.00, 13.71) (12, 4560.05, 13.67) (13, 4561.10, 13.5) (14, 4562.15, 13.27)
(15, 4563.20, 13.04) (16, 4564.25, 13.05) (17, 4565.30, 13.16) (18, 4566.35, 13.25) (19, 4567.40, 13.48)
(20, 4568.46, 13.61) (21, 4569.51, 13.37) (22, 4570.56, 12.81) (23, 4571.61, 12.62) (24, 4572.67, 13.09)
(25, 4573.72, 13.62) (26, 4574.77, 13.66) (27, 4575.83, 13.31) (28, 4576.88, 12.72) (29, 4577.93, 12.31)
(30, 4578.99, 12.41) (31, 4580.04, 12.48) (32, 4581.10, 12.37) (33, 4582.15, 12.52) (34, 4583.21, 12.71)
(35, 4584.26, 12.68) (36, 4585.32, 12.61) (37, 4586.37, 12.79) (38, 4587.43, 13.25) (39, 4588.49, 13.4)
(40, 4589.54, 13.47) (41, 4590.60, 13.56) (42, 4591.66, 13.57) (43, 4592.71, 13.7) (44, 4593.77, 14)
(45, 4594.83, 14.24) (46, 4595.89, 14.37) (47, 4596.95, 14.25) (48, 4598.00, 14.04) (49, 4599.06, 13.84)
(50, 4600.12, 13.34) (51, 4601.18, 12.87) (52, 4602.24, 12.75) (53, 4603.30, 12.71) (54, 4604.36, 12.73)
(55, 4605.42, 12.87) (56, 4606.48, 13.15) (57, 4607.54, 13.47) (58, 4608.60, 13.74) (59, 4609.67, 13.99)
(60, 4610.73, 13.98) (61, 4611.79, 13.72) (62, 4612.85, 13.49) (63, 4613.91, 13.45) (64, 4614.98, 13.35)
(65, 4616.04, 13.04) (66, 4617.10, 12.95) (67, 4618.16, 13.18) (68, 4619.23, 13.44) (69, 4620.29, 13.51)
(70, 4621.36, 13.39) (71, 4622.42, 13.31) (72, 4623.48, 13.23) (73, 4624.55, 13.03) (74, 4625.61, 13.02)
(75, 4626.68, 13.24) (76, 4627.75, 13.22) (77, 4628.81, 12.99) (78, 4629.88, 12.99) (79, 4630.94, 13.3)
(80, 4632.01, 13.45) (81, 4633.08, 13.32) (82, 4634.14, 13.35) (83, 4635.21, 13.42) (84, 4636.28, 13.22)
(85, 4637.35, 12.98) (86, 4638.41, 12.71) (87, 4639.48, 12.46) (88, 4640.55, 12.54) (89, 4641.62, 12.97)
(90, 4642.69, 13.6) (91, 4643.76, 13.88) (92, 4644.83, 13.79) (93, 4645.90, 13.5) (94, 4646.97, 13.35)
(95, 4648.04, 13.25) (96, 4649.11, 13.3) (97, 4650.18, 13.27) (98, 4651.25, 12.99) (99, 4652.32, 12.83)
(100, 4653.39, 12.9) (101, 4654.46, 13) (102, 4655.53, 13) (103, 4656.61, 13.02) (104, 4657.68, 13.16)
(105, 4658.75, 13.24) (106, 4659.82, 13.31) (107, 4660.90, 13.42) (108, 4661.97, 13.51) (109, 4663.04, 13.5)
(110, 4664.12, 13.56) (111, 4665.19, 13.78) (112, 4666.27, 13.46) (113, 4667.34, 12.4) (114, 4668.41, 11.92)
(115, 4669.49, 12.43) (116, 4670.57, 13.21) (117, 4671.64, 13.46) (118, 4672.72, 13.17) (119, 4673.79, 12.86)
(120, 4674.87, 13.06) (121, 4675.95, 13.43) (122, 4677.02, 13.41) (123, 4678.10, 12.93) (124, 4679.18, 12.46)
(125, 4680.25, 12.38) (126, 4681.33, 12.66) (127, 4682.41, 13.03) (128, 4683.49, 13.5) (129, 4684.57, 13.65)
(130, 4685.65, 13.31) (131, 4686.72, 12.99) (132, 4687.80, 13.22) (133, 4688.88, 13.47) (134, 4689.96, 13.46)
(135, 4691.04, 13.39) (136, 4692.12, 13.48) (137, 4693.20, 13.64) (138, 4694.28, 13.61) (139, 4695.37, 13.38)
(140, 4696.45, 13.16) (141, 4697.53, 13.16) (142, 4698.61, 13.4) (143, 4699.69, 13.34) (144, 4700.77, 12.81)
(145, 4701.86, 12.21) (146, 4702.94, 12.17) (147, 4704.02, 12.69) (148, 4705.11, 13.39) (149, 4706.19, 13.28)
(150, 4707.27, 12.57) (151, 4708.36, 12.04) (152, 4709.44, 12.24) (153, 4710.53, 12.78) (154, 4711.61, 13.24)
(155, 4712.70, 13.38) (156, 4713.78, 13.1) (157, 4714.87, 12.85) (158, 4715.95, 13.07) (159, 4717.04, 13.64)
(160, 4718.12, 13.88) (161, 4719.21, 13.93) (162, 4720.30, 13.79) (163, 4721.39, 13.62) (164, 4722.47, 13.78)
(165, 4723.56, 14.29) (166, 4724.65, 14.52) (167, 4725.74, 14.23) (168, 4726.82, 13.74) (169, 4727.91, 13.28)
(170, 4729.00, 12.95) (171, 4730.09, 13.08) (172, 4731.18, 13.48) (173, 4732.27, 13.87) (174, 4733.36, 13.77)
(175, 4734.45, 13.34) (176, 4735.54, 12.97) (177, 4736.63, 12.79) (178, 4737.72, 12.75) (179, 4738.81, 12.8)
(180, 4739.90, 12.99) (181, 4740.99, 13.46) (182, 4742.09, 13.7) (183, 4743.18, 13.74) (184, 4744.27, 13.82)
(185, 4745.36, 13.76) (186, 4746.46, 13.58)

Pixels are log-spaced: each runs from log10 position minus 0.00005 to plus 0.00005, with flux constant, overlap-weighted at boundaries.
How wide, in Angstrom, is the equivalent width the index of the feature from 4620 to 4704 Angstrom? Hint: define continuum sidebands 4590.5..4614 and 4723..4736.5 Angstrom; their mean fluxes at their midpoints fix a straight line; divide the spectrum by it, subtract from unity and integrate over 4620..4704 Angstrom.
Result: 2.6 Angstrom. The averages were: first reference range 13.6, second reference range 13.6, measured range 13.2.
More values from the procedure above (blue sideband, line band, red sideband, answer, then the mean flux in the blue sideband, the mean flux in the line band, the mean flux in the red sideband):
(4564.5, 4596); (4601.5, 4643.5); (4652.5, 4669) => -0.2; 13.2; 13.2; 13.1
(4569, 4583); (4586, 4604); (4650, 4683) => -0.9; 12.9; 13.5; 13.1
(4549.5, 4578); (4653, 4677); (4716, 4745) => 0.4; 13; 13.1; 13.5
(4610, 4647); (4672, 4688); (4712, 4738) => 0.4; 13.3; 13.1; 13.5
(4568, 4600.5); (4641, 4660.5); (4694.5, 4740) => 0.0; 13.3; 13.2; 13.2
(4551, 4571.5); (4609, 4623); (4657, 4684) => -0.4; 13.1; 13.4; 13.1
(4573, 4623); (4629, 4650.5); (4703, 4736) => 0.1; 13.3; 13.2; 13.3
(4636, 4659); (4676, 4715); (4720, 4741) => 0.8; 13.1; 13.1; 13.5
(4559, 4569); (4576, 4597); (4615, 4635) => 0.3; 13.4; 13.1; 13.2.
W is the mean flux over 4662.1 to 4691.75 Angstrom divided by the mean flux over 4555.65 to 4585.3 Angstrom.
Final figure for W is 1.0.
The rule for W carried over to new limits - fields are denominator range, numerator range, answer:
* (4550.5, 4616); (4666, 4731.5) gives 1.00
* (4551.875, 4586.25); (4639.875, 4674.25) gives 1.02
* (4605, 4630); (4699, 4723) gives 0.98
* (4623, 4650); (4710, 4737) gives 1.02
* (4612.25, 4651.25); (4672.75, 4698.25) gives 1.00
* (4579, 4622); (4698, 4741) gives 0.99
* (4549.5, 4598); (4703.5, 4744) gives 1.02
